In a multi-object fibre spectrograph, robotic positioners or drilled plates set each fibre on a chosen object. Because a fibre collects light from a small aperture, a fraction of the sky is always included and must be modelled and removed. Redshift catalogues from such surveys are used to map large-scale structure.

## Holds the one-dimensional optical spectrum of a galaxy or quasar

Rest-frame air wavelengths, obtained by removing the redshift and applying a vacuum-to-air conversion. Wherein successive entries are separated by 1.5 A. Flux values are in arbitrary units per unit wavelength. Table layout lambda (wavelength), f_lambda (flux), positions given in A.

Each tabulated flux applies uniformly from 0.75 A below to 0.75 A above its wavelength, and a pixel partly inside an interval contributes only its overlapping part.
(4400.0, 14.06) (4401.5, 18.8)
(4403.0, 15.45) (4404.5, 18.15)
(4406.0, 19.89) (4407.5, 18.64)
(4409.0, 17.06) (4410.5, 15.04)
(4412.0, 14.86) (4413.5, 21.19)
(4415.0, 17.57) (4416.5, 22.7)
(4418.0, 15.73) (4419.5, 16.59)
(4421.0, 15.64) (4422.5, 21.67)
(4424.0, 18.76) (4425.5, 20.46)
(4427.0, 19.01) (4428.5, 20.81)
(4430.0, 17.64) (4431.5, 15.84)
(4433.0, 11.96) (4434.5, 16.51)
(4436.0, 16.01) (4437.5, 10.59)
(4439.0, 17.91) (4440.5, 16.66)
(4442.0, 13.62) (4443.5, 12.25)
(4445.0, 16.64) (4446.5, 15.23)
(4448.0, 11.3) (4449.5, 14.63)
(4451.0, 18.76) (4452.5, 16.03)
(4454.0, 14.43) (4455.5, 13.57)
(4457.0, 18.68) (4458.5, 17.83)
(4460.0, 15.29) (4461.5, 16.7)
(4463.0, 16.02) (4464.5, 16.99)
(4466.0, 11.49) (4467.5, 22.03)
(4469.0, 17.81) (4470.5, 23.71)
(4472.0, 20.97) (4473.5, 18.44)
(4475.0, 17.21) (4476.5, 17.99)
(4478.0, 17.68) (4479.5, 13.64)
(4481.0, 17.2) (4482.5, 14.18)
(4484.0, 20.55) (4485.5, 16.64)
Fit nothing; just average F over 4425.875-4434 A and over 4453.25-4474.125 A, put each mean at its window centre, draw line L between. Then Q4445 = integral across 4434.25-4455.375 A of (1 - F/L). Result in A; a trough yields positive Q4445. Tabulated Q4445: 2.8 A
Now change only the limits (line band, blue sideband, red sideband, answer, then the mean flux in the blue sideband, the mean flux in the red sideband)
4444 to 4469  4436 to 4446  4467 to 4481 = 0.9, 14.7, 18.7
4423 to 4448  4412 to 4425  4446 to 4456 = 0.8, 18.5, 14.9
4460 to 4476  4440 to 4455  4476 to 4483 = -2.3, 14.9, 16.1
